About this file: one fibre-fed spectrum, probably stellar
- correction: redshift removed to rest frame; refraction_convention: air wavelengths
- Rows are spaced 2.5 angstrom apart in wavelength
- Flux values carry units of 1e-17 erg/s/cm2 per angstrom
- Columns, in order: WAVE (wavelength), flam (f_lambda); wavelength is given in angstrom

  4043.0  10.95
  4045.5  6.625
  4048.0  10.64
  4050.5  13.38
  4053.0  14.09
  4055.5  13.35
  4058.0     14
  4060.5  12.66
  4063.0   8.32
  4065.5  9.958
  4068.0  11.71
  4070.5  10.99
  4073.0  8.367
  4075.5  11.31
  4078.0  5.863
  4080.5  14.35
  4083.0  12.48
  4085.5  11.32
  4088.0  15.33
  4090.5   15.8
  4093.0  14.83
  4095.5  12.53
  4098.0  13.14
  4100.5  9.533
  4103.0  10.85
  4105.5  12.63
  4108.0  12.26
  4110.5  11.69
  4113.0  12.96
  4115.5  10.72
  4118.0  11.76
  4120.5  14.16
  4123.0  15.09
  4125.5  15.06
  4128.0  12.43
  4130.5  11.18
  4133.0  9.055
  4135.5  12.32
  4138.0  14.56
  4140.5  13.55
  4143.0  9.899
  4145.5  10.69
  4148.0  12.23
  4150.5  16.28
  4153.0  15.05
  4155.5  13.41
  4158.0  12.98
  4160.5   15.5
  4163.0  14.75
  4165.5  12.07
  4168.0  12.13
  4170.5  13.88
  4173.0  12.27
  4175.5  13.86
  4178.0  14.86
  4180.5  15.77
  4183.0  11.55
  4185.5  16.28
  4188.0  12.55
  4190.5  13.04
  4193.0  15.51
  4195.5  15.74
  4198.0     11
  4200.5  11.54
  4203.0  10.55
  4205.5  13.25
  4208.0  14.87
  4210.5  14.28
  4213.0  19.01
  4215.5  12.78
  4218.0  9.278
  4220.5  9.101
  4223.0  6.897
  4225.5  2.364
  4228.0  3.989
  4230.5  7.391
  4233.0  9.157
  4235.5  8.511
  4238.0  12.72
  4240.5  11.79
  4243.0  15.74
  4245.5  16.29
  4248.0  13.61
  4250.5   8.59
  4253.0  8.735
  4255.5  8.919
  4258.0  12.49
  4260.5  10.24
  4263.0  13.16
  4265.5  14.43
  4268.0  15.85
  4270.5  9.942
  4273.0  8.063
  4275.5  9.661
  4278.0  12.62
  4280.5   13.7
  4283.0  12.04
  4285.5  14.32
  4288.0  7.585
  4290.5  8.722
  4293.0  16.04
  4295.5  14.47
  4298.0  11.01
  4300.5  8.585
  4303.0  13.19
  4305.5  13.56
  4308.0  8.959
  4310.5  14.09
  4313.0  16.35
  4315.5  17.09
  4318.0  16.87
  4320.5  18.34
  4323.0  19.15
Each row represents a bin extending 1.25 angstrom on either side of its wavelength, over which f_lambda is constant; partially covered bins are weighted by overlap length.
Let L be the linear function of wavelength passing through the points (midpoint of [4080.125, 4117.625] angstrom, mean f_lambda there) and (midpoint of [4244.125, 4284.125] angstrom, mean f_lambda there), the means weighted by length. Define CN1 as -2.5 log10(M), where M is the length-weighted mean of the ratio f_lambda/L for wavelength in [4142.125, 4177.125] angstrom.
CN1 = -0.08 mag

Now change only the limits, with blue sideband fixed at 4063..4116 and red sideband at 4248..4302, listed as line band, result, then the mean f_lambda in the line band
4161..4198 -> -0.19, 13.8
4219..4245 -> 0.27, 8.99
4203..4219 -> -0.19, 13.7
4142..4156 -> -0.11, 13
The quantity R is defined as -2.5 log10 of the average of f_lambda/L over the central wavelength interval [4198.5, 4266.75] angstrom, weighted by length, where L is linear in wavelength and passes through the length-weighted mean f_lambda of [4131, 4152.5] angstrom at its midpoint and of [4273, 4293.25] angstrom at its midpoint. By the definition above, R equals 0.062 mag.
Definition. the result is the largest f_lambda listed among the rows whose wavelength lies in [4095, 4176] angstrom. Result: 16.28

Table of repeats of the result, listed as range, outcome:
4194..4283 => 19.01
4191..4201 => 15.74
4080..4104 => 15.8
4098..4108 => 13.14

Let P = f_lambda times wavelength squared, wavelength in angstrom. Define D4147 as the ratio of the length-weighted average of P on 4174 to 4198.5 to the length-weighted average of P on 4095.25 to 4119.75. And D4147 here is 1.2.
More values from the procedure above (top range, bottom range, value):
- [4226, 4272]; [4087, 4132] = 0.92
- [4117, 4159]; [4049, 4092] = 1.12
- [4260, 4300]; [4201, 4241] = 1.19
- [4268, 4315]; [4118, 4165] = 0.98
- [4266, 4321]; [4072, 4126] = 1.13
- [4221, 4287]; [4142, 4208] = 0.84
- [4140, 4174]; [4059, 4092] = 1.20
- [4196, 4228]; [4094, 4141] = 0.93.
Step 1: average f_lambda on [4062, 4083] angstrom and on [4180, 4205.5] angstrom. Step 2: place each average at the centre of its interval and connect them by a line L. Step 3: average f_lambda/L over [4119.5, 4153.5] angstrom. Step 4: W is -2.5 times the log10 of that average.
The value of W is -0.09 mag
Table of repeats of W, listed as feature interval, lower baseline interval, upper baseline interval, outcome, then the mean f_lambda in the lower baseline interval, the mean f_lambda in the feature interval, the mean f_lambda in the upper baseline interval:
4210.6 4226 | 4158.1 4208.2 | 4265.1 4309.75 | 0.219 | 13.5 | 10.6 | 11.8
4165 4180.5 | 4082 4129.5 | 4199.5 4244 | -0.159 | 12.9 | 13.4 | 10.7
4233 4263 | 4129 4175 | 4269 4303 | 0.023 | 12.9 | 11.6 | 11.4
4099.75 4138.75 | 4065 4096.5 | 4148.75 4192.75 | 0.045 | 12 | 12.3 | 13.9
